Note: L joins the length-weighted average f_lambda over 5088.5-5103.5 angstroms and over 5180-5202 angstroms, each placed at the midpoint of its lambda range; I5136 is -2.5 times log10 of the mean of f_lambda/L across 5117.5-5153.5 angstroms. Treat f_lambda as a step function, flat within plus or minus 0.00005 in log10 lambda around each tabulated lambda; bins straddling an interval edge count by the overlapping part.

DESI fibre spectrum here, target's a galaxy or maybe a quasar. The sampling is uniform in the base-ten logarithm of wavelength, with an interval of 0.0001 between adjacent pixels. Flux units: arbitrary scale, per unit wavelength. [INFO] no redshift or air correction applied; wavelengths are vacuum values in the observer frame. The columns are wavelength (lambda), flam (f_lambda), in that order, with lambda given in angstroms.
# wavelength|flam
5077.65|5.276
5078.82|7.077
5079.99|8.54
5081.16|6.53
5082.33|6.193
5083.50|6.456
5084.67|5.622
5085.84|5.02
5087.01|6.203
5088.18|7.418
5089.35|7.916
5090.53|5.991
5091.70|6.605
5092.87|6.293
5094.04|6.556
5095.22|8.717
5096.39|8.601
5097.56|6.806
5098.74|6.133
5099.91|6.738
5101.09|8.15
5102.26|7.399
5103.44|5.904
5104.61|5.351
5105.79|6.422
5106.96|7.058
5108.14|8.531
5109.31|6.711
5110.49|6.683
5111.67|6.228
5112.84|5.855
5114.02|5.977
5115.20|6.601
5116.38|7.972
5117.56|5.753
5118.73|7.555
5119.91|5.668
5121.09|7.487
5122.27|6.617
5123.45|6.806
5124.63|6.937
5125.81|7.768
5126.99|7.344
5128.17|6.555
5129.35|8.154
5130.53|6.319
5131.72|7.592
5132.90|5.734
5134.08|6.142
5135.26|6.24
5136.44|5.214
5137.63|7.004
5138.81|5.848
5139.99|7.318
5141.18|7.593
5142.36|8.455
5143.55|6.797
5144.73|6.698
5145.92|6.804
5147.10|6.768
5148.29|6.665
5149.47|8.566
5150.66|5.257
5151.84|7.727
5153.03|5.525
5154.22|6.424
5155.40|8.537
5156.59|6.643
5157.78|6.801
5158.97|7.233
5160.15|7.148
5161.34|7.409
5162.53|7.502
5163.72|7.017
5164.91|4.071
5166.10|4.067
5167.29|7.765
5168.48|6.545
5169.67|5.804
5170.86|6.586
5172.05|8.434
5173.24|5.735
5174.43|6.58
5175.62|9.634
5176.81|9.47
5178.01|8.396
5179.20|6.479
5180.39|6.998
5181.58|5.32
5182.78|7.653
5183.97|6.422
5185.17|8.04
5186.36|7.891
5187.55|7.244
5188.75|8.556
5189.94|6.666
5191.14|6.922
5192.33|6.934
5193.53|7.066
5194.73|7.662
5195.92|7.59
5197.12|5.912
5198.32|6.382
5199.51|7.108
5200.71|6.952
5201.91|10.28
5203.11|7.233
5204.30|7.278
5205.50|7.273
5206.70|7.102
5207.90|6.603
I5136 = 0.05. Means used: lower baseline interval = 7.11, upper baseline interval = 7.17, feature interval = 6.82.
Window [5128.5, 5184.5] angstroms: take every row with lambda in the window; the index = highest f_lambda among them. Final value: 9.634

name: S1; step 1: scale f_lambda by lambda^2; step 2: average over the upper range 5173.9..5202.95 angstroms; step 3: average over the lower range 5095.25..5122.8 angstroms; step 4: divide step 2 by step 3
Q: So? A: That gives 1.12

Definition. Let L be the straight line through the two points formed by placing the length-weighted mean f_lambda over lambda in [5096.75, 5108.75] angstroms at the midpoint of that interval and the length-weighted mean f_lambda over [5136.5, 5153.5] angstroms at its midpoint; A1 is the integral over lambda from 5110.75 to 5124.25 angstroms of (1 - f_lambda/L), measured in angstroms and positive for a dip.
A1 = 0.6 angstroms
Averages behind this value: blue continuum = 6.88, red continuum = 6.88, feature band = 6.6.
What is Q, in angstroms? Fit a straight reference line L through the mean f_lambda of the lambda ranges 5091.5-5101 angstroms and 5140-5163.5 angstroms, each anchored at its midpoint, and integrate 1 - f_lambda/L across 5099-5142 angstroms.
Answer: 2.12 angstroms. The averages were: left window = 7.13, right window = 7.09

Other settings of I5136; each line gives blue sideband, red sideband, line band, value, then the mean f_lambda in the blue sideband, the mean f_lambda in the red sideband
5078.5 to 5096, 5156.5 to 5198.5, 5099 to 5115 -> 0.02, 6.76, 7.03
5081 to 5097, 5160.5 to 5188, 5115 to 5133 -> -0.02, 6.73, 7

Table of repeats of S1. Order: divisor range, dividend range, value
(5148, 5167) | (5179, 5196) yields 1.09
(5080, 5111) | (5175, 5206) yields 1.13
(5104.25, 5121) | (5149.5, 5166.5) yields 1.01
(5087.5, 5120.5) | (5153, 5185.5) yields 1.04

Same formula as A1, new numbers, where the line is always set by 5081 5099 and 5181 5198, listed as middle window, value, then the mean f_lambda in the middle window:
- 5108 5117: 0.1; 6.73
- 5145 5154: 0.3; 6.74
